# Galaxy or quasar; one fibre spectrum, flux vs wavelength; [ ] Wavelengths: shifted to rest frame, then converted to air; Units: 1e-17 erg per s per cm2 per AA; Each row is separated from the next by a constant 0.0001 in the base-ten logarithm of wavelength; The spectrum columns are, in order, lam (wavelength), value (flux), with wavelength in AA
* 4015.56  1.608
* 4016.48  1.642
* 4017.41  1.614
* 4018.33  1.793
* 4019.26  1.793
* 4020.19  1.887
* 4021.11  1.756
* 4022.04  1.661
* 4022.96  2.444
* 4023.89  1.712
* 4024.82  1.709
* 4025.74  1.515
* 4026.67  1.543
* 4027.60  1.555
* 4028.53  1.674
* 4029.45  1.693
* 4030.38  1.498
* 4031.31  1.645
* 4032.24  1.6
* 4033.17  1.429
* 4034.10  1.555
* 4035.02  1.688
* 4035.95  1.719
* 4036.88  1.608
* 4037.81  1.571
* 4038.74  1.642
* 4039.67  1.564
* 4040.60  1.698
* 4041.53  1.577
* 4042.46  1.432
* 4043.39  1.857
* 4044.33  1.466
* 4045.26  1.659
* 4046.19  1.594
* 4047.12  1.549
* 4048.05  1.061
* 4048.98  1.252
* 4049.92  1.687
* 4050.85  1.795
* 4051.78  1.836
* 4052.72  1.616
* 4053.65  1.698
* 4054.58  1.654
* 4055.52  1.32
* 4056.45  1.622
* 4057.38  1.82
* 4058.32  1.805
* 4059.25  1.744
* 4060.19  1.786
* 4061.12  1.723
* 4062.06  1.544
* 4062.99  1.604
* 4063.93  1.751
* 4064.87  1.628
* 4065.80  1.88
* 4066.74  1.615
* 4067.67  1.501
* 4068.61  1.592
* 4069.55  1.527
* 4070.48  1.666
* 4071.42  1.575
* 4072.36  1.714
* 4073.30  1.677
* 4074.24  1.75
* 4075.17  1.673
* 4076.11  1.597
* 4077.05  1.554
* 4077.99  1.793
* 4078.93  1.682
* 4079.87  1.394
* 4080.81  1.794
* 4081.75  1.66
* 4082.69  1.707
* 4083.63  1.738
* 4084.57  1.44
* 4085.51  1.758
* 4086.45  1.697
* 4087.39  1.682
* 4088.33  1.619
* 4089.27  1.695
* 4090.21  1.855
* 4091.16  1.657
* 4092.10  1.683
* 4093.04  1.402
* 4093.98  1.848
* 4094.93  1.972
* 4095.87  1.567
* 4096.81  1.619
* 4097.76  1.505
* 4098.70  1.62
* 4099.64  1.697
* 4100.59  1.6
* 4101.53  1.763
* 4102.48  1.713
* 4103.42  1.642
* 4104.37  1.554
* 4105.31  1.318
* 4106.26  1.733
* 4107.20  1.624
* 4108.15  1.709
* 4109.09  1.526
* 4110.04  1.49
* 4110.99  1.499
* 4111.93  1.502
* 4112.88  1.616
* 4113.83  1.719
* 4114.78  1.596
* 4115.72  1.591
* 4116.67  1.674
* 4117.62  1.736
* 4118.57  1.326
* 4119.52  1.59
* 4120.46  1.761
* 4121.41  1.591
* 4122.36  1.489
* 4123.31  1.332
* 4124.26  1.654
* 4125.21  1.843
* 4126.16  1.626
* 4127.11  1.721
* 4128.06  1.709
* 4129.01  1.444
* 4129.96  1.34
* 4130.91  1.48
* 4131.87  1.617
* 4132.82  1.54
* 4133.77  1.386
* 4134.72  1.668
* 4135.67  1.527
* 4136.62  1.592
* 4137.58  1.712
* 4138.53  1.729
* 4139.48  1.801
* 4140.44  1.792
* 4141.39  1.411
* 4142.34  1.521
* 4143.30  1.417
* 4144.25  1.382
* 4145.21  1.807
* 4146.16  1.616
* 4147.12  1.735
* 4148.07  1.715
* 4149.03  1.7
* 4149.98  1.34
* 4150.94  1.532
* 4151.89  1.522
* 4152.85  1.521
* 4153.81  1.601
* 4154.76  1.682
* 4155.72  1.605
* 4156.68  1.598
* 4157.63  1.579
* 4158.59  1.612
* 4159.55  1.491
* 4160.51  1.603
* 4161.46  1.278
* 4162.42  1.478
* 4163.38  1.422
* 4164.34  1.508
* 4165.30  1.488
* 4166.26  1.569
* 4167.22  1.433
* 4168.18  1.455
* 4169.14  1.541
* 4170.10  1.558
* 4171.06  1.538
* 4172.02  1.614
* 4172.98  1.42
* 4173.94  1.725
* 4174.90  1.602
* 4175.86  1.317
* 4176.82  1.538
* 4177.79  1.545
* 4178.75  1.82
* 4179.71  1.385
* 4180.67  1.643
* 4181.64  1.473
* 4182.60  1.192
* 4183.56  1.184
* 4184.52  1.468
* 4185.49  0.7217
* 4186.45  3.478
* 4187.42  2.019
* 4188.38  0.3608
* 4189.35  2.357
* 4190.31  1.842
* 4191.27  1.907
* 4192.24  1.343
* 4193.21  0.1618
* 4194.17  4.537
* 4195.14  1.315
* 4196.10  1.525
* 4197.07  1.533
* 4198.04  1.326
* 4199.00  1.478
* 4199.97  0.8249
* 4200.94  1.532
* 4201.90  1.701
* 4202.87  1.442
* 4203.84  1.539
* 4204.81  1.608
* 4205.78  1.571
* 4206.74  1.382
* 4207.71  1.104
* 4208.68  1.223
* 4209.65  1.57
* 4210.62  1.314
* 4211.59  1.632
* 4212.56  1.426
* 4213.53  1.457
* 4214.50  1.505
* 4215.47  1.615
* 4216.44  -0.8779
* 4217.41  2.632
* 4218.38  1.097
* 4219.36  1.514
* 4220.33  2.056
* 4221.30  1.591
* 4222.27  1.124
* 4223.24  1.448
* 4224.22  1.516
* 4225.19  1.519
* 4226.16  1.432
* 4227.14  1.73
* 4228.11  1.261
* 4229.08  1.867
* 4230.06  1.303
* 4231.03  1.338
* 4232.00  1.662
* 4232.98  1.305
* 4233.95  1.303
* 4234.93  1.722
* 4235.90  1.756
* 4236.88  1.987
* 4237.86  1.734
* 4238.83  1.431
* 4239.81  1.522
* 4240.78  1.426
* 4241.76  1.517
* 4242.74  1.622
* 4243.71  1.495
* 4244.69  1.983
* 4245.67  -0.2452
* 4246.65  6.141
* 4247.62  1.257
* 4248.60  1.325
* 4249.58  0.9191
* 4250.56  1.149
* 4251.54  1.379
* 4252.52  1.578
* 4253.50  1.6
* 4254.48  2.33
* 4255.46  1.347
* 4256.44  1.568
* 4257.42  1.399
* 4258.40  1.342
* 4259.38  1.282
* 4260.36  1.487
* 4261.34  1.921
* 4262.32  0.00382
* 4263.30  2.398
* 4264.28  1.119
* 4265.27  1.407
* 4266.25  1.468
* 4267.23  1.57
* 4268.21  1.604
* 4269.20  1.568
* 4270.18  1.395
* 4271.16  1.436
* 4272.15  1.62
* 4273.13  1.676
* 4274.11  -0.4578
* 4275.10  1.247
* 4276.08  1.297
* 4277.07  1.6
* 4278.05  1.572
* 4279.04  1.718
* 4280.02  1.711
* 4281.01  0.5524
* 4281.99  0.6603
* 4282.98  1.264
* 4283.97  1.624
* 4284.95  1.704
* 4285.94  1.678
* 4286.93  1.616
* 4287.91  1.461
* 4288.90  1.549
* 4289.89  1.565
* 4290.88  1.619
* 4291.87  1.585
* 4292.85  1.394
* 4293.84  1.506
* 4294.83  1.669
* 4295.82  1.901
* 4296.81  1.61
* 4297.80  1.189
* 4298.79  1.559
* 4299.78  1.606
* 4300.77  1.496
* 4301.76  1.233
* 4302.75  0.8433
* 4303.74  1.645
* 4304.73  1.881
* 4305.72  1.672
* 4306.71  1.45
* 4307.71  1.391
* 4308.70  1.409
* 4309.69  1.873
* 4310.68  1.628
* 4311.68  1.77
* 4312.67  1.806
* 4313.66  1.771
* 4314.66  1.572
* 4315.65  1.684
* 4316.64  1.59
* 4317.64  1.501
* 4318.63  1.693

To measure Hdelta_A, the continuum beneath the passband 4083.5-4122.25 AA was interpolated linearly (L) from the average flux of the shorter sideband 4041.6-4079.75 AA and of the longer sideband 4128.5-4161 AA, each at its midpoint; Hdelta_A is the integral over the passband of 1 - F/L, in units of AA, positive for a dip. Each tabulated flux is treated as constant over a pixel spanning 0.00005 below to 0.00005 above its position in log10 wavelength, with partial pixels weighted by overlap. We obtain -0.6 AA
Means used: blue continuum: 1.63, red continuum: 1.58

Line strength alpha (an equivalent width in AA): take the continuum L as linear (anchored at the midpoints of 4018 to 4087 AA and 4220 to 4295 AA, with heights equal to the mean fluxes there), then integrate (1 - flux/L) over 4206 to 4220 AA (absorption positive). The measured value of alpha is 1.8 AA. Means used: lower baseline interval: 1.65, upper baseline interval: 1.5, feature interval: 1.34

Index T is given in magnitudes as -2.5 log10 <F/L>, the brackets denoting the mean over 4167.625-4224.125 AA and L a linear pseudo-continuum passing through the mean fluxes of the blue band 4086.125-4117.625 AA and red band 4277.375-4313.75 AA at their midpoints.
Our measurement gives 0.044 mag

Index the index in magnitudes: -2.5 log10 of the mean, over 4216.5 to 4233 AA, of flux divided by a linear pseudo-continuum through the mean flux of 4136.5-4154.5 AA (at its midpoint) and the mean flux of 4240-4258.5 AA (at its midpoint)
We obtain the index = 0.09 mag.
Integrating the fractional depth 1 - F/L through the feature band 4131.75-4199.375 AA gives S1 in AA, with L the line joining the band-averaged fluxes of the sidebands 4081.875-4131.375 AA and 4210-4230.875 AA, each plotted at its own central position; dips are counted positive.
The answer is -2.7 AA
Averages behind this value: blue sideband 1.62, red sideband 1.44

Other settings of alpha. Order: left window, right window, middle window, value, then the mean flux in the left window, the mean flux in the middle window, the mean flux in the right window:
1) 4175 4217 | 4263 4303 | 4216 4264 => -2.40 AA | 1.49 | 1.54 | 1.43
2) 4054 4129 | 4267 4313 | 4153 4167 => 0.40 AA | 1.64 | 1.53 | 1.47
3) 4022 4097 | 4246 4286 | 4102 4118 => 0.07 AA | 1.65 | 1.6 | 1.49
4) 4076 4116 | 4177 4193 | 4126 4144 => 0.40 AA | 1.64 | 1.58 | 1.58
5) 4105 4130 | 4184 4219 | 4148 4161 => -0.13 AA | 1.59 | 1.57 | 1.52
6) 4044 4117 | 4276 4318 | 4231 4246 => 0.57 AA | 1.63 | 1.49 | 1.52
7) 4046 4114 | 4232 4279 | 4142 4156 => 0.08 AA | 1.64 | 1.58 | 1.52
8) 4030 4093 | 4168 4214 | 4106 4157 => -0.17 AA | 1.63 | 1.59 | 1.55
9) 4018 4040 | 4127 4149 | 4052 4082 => -0.15 AA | 1.68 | 1.66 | 1.59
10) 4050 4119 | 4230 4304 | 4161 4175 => 0.62 AA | 1.65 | 1.51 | 1.49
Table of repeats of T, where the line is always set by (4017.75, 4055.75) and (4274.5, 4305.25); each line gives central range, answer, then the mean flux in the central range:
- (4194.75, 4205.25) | 0.063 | 1.44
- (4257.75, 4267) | 0.072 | 1.39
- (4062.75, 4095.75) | -0.040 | 1.67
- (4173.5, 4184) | 0.033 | 1.49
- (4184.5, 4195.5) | -0.182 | 1.81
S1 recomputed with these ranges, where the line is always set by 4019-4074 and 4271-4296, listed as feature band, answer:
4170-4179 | -0.3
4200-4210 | 0.3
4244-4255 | -2.4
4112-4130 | -0.4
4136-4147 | -0.5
